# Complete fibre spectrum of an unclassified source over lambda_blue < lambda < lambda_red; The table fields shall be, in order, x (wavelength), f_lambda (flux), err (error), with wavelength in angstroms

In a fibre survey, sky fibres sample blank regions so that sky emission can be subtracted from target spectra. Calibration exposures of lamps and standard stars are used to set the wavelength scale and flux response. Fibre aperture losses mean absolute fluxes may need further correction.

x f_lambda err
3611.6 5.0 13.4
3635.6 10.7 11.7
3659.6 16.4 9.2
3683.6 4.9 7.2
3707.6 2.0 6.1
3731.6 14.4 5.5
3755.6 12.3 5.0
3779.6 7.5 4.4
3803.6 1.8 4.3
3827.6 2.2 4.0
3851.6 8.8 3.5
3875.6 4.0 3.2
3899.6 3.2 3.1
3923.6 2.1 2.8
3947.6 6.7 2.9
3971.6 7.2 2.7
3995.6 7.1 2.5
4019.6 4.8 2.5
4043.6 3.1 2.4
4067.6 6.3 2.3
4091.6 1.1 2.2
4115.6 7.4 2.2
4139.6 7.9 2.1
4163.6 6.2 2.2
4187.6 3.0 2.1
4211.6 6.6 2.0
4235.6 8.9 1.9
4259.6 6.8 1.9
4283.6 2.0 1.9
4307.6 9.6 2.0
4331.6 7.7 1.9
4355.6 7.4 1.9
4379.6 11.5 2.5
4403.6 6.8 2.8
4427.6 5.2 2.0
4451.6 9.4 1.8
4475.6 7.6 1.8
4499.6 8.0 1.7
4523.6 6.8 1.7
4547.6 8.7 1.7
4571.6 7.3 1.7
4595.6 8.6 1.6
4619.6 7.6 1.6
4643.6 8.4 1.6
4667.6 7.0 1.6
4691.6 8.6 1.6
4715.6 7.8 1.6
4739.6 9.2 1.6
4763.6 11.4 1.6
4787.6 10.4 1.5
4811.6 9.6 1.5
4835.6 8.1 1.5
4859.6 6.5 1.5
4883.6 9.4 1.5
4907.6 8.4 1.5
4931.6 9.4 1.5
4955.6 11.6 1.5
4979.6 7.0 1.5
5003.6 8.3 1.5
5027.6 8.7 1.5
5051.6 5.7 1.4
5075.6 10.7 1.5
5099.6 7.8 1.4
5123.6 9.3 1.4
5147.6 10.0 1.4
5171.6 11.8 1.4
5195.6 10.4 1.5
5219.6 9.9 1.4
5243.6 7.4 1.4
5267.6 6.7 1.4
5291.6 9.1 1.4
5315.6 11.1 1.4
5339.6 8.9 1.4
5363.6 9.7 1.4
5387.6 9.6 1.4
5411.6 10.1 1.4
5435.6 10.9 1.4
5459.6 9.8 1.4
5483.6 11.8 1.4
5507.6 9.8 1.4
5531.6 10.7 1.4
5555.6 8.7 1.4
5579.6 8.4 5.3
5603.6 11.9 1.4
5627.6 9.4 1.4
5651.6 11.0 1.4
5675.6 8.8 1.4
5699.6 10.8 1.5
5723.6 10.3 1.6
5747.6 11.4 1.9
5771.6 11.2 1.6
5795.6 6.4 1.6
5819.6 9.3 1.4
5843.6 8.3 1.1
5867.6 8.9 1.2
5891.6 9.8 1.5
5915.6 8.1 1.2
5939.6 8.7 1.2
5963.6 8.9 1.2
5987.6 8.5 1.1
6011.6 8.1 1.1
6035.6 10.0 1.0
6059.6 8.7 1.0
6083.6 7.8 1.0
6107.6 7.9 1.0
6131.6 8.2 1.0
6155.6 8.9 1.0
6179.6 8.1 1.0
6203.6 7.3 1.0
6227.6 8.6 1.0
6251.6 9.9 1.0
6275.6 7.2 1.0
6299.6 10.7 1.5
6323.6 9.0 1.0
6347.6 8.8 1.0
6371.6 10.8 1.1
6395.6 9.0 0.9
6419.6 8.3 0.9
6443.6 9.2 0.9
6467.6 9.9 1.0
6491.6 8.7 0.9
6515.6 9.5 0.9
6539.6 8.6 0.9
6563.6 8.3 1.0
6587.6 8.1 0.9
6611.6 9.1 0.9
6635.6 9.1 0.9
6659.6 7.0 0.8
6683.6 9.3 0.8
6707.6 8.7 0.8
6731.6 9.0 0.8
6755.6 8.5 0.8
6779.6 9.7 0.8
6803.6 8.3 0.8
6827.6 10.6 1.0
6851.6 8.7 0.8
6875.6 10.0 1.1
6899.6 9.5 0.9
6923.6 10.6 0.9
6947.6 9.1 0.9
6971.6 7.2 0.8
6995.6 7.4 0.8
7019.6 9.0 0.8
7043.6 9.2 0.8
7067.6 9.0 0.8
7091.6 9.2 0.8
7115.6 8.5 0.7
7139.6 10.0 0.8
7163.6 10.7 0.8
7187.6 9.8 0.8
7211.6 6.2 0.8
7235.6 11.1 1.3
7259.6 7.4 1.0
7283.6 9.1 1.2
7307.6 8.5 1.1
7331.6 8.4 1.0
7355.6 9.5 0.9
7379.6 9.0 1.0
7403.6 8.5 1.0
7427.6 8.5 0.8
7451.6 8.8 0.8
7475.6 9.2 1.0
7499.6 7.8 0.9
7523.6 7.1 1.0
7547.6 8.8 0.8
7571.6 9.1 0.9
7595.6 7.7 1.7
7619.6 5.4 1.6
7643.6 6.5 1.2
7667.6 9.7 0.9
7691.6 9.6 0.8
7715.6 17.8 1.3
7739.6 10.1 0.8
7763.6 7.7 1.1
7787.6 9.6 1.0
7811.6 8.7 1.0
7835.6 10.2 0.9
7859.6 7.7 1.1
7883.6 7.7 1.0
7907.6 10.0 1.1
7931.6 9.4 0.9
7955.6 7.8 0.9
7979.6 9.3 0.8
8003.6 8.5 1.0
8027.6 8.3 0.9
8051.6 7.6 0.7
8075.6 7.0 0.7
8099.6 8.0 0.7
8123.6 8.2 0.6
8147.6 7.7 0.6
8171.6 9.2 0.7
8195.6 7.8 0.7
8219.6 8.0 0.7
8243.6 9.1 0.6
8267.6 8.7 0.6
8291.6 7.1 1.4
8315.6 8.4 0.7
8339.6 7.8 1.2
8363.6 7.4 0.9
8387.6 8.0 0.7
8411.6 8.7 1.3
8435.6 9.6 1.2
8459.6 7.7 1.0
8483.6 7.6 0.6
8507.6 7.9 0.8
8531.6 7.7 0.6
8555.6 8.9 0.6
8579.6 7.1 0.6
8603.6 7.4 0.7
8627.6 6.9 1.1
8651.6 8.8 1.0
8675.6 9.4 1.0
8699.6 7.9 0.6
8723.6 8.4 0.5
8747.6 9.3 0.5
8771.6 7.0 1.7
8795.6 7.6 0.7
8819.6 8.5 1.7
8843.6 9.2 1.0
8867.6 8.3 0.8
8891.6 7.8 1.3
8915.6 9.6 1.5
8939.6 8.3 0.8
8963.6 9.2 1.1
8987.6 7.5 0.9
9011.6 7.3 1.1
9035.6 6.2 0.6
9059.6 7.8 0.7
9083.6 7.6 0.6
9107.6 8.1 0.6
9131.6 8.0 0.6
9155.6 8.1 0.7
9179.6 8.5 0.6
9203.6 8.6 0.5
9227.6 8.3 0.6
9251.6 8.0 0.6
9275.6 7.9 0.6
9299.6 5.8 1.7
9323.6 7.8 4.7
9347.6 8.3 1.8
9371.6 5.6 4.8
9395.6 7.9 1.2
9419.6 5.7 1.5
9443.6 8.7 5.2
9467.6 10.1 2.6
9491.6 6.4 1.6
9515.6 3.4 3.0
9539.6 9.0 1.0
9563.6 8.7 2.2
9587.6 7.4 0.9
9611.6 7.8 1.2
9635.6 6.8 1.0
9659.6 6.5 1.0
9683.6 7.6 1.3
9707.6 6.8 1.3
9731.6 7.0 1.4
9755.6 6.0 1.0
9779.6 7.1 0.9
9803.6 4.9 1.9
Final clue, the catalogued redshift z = 0.18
